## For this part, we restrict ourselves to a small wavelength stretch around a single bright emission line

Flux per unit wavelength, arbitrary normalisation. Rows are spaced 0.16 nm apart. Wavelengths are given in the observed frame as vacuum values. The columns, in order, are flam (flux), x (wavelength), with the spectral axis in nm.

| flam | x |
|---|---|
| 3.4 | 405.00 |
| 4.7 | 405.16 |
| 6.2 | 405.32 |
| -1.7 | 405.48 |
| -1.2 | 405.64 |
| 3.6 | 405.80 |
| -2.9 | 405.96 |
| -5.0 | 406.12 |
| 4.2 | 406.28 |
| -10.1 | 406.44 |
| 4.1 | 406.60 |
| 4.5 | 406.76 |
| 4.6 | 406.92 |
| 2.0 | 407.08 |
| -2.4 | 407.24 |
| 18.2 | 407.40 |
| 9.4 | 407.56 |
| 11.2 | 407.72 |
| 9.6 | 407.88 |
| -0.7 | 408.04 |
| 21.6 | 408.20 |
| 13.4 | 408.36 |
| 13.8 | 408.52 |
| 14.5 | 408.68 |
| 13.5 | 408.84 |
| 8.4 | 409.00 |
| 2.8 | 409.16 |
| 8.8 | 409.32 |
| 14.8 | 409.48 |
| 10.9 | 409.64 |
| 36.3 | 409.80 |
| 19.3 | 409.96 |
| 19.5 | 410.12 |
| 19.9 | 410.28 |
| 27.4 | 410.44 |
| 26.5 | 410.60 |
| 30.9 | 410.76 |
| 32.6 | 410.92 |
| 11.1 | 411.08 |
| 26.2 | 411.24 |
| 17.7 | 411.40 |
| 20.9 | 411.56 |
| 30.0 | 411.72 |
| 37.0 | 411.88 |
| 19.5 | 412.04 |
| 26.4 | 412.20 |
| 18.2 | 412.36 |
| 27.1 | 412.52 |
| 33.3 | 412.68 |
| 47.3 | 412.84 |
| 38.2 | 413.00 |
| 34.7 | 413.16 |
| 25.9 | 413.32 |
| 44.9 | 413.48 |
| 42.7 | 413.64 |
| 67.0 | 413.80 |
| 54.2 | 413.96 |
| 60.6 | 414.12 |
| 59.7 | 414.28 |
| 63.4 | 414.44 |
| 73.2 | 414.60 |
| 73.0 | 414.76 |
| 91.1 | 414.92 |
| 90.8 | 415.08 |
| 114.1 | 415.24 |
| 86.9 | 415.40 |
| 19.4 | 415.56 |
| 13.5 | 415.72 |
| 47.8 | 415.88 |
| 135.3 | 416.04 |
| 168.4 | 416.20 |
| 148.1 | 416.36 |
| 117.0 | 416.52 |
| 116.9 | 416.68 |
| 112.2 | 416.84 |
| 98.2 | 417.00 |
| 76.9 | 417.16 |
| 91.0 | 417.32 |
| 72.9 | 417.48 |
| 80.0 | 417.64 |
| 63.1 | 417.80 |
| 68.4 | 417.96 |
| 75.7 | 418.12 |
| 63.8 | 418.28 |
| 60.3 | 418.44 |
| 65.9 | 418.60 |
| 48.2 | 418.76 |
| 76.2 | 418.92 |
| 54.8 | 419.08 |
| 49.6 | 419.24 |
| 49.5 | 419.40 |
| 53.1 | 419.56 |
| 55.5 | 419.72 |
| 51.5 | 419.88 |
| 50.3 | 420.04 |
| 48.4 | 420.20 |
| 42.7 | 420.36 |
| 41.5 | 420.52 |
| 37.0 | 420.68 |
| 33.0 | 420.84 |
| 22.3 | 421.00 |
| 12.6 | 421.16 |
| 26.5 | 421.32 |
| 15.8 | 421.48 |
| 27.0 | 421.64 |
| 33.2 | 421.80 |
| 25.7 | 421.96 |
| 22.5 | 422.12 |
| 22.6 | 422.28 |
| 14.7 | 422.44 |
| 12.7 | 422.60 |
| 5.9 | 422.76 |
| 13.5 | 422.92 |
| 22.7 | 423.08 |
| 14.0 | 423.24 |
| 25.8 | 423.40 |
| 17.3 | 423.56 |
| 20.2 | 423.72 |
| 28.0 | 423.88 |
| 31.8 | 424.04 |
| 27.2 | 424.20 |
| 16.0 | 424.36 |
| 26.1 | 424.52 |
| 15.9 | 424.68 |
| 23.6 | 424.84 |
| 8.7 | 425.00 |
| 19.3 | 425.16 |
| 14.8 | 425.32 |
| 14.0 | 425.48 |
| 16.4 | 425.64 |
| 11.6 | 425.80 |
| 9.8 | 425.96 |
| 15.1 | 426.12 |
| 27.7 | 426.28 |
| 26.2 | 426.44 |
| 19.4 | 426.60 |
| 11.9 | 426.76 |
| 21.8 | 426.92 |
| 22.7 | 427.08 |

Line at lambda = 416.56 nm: Lyman alpha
